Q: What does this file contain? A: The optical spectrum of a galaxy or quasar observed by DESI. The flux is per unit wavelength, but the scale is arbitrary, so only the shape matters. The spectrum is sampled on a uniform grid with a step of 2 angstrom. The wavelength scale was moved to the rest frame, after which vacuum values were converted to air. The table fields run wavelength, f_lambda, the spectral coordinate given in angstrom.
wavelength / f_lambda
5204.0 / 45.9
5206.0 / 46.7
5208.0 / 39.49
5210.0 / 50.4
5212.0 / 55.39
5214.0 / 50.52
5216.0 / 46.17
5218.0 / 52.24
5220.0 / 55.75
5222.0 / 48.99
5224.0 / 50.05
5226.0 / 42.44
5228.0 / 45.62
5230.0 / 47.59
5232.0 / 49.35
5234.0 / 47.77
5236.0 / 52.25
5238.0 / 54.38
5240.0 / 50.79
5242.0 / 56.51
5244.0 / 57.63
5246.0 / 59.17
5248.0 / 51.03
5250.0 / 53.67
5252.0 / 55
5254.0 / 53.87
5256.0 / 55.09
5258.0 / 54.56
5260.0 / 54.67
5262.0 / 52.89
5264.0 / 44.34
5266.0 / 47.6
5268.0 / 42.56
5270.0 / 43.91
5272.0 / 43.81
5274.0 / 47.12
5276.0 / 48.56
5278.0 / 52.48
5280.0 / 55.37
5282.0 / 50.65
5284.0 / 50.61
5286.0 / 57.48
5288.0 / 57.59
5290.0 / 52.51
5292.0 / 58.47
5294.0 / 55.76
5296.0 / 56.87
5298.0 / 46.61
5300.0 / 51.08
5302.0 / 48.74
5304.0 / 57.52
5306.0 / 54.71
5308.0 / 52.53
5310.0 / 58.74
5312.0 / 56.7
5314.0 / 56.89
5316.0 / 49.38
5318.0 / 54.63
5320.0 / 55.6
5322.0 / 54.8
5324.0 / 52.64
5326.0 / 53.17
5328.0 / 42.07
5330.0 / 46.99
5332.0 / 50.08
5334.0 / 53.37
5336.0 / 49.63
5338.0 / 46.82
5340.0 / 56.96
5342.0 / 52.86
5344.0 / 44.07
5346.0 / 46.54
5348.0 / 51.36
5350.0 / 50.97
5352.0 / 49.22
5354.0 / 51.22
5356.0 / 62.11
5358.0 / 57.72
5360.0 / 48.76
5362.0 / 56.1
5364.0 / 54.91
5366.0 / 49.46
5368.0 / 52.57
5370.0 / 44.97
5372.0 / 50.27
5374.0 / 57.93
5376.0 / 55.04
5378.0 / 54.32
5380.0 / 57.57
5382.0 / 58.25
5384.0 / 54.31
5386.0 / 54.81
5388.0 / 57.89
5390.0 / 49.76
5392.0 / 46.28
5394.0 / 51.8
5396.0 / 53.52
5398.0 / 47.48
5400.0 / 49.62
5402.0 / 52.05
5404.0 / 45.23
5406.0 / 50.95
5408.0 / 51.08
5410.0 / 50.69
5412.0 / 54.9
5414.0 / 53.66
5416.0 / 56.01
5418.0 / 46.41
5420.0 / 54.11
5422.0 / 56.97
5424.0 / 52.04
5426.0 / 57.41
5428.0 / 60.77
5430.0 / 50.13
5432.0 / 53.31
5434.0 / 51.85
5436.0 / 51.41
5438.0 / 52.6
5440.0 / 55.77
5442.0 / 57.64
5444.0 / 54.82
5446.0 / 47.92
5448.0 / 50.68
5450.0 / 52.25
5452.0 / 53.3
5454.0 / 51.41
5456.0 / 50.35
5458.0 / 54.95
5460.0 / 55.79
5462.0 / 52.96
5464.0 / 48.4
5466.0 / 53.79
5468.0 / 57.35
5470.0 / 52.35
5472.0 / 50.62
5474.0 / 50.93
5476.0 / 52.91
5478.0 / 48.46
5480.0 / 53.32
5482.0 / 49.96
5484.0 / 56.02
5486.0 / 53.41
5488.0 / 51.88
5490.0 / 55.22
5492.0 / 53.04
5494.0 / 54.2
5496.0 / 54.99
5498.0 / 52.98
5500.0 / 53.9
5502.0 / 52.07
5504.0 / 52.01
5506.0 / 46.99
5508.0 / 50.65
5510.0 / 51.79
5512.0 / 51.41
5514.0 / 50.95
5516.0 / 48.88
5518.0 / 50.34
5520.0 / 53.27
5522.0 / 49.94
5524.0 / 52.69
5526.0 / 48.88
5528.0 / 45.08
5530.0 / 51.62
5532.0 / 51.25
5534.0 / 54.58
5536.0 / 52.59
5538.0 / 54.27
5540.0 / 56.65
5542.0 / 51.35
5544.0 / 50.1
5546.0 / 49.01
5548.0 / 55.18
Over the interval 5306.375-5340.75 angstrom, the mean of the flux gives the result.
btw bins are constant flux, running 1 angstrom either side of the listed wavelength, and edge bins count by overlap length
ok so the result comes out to 52.4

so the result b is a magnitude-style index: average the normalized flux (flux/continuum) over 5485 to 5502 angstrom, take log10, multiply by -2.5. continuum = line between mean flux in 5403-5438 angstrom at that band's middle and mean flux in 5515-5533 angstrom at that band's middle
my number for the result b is -0.05 mag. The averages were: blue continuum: 52.8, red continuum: 50.2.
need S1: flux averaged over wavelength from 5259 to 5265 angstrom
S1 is 50.6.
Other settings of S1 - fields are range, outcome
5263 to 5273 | 44.4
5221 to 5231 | 46.9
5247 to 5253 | 53.2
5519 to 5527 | 51.2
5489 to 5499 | 54.1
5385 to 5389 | 56.4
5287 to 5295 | 56.1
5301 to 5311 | 54.4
